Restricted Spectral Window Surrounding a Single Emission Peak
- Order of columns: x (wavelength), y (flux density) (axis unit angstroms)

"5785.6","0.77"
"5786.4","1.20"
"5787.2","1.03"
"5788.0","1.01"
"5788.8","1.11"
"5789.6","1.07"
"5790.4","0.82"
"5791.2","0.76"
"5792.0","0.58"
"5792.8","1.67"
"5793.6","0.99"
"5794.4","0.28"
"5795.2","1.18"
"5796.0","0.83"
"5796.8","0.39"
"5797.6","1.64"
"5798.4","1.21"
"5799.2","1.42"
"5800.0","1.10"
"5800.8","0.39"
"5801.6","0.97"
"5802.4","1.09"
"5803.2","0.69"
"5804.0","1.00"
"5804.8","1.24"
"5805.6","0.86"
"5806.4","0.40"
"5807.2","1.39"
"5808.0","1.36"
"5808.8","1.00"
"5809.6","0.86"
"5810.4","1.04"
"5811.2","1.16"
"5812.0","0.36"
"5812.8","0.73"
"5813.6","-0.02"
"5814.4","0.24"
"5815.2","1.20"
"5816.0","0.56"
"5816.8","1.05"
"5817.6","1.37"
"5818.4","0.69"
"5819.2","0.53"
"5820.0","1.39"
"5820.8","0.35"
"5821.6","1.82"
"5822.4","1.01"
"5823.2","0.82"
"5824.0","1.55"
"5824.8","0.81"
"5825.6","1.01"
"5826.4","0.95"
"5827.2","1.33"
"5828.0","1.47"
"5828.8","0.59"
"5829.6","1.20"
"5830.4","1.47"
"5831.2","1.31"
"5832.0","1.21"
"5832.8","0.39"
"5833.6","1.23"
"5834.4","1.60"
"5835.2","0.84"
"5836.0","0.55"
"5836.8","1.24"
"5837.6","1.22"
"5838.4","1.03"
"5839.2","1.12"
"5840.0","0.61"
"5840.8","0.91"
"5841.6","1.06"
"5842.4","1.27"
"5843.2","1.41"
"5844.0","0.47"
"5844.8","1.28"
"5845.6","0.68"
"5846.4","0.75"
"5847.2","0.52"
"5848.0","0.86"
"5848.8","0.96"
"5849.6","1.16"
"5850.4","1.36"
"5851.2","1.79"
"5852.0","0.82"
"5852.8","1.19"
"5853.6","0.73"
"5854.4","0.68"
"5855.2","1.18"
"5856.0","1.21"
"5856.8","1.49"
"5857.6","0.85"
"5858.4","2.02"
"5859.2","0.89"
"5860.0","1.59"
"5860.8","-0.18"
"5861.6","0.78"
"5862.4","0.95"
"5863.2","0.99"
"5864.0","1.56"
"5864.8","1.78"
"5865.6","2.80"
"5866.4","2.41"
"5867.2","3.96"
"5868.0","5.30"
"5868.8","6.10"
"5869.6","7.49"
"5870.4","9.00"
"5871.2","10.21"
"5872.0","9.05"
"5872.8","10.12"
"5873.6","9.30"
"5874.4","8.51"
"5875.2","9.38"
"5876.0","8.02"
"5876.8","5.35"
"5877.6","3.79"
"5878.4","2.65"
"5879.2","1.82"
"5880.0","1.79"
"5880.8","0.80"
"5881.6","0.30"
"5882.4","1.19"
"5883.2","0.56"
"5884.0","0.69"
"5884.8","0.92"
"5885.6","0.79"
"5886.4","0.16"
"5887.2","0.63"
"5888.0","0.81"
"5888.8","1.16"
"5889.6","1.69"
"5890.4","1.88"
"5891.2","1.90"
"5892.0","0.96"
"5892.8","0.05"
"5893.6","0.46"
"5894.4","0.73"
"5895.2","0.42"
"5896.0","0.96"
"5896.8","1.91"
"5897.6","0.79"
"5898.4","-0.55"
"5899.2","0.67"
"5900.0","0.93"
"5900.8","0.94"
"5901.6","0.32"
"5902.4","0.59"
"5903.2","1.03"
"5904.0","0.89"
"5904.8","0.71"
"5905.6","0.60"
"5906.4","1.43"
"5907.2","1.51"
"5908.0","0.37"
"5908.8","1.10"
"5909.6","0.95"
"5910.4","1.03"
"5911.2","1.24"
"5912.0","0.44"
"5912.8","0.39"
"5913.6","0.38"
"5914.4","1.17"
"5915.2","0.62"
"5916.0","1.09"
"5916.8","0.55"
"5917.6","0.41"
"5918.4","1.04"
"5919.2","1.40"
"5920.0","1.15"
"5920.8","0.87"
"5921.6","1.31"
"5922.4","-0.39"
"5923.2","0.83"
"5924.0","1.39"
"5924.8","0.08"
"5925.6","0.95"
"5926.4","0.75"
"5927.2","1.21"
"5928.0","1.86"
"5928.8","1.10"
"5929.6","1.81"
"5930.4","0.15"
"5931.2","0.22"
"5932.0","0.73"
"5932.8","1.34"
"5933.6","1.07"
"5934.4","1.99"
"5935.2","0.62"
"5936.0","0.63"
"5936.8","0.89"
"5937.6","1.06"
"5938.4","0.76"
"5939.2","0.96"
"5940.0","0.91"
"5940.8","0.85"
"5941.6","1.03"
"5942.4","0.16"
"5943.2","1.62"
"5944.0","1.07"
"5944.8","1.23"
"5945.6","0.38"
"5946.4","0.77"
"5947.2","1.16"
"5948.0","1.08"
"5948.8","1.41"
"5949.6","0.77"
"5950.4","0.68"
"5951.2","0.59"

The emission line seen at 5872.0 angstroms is [O II] 3727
